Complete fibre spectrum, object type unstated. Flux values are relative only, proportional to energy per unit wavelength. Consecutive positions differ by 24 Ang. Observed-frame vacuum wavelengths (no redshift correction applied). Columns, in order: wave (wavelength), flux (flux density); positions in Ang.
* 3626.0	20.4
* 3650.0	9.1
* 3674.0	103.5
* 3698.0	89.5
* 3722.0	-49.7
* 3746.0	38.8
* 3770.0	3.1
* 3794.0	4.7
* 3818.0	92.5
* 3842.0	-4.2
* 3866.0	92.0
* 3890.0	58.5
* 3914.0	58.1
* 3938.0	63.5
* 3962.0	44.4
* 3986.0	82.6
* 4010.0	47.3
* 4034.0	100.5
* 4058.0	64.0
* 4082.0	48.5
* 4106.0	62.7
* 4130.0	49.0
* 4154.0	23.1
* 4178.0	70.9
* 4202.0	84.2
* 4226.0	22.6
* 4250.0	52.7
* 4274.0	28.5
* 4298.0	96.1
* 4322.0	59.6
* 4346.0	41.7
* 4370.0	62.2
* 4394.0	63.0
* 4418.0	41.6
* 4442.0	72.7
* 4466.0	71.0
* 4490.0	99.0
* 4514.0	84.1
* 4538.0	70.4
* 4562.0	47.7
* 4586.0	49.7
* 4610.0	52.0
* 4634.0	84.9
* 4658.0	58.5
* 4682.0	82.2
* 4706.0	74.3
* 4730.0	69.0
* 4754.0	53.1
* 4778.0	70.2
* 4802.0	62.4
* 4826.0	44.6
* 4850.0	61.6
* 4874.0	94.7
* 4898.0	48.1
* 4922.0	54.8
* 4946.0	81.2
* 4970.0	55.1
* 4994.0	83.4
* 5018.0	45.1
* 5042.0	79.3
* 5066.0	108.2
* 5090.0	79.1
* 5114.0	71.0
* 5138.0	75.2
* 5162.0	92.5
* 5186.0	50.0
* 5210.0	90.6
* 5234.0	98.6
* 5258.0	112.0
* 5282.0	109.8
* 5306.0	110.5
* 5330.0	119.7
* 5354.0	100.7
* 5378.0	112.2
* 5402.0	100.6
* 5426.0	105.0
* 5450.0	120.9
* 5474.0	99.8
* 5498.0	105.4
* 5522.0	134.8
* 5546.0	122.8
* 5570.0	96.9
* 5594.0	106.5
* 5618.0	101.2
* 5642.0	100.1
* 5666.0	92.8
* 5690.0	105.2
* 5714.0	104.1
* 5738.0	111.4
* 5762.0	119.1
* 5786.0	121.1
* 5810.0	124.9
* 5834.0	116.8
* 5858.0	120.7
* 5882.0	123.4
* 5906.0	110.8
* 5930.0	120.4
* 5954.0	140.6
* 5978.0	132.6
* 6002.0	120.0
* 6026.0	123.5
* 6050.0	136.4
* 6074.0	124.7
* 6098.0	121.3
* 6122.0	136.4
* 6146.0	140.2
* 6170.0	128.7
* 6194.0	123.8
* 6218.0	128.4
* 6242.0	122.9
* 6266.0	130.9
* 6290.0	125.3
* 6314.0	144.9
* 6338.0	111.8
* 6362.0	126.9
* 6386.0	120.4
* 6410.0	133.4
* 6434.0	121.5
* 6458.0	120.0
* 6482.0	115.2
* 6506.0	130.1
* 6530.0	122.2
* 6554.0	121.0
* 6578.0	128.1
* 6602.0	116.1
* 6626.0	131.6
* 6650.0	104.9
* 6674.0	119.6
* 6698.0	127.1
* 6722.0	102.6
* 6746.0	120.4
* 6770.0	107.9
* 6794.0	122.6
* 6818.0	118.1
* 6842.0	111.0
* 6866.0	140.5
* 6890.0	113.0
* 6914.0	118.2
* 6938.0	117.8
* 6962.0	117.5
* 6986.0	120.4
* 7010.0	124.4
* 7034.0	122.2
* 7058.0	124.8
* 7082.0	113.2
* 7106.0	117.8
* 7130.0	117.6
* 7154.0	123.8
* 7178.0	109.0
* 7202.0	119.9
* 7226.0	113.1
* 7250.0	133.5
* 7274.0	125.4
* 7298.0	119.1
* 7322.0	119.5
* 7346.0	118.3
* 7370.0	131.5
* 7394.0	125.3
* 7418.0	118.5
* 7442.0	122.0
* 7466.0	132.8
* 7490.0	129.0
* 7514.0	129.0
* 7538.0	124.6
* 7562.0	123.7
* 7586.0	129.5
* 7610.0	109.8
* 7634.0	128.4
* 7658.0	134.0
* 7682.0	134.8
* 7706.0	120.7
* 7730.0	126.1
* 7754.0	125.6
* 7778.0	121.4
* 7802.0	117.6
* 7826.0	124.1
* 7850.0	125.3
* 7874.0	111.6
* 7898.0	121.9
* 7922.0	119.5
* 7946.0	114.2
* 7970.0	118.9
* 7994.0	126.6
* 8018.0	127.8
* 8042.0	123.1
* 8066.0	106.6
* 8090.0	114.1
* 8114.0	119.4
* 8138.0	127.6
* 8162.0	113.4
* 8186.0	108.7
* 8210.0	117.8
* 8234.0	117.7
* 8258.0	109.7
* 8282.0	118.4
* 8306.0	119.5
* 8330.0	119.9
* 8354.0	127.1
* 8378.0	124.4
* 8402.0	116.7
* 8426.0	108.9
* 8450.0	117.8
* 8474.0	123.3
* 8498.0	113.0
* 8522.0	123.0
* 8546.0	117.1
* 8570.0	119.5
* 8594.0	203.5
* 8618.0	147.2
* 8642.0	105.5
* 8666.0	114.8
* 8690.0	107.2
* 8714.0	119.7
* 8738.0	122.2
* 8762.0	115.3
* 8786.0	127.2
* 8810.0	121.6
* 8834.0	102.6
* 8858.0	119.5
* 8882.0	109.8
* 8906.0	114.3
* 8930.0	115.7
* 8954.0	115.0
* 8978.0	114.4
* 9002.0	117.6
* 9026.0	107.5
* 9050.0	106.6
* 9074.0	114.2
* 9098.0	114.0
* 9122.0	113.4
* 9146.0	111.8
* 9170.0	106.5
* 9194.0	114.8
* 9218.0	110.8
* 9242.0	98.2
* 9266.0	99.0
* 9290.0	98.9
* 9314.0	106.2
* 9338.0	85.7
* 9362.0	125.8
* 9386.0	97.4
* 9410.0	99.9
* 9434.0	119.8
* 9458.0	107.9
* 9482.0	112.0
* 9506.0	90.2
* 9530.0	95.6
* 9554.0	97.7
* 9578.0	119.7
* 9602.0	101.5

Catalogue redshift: 0.308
